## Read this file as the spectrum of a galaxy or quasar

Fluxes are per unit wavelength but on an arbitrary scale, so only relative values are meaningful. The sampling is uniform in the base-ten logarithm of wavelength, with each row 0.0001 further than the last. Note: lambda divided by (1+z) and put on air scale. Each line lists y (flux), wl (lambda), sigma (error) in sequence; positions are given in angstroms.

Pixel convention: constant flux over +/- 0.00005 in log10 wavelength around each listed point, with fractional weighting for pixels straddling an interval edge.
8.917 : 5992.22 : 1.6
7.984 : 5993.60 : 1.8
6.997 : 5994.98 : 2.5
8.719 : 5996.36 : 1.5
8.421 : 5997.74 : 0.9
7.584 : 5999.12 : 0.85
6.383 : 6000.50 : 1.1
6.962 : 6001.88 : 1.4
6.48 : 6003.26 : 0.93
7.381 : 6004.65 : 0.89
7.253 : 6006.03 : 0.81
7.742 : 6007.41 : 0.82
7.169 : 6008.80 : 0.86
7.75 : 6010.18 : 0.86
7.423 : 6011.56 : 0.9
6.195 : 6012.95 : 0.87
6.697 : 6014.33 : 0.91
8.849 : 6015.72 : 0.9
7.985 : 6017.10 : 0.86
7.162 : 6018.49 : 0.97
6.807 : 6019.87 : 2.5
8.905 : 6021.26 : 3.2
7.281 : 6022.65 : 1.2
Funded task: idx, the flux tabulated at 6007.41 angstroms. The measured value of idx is 7.742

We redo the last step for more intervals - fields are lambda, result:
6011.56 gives 7.423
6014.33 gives 6.697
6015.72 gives 8.849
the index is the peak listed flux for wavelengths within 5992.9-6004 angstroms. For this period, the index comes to 8.719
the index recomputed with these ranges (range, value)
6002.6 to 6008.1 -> 7.742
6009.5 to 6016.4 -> 8.849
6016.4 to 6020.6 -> 7.985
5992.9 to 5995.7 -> 7.984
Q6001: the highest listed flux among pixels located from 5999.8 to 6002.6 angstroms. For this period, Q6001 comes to 6.962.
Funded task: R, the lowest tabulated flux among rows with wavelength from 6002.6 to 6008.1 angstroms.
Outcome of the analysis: 6.48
